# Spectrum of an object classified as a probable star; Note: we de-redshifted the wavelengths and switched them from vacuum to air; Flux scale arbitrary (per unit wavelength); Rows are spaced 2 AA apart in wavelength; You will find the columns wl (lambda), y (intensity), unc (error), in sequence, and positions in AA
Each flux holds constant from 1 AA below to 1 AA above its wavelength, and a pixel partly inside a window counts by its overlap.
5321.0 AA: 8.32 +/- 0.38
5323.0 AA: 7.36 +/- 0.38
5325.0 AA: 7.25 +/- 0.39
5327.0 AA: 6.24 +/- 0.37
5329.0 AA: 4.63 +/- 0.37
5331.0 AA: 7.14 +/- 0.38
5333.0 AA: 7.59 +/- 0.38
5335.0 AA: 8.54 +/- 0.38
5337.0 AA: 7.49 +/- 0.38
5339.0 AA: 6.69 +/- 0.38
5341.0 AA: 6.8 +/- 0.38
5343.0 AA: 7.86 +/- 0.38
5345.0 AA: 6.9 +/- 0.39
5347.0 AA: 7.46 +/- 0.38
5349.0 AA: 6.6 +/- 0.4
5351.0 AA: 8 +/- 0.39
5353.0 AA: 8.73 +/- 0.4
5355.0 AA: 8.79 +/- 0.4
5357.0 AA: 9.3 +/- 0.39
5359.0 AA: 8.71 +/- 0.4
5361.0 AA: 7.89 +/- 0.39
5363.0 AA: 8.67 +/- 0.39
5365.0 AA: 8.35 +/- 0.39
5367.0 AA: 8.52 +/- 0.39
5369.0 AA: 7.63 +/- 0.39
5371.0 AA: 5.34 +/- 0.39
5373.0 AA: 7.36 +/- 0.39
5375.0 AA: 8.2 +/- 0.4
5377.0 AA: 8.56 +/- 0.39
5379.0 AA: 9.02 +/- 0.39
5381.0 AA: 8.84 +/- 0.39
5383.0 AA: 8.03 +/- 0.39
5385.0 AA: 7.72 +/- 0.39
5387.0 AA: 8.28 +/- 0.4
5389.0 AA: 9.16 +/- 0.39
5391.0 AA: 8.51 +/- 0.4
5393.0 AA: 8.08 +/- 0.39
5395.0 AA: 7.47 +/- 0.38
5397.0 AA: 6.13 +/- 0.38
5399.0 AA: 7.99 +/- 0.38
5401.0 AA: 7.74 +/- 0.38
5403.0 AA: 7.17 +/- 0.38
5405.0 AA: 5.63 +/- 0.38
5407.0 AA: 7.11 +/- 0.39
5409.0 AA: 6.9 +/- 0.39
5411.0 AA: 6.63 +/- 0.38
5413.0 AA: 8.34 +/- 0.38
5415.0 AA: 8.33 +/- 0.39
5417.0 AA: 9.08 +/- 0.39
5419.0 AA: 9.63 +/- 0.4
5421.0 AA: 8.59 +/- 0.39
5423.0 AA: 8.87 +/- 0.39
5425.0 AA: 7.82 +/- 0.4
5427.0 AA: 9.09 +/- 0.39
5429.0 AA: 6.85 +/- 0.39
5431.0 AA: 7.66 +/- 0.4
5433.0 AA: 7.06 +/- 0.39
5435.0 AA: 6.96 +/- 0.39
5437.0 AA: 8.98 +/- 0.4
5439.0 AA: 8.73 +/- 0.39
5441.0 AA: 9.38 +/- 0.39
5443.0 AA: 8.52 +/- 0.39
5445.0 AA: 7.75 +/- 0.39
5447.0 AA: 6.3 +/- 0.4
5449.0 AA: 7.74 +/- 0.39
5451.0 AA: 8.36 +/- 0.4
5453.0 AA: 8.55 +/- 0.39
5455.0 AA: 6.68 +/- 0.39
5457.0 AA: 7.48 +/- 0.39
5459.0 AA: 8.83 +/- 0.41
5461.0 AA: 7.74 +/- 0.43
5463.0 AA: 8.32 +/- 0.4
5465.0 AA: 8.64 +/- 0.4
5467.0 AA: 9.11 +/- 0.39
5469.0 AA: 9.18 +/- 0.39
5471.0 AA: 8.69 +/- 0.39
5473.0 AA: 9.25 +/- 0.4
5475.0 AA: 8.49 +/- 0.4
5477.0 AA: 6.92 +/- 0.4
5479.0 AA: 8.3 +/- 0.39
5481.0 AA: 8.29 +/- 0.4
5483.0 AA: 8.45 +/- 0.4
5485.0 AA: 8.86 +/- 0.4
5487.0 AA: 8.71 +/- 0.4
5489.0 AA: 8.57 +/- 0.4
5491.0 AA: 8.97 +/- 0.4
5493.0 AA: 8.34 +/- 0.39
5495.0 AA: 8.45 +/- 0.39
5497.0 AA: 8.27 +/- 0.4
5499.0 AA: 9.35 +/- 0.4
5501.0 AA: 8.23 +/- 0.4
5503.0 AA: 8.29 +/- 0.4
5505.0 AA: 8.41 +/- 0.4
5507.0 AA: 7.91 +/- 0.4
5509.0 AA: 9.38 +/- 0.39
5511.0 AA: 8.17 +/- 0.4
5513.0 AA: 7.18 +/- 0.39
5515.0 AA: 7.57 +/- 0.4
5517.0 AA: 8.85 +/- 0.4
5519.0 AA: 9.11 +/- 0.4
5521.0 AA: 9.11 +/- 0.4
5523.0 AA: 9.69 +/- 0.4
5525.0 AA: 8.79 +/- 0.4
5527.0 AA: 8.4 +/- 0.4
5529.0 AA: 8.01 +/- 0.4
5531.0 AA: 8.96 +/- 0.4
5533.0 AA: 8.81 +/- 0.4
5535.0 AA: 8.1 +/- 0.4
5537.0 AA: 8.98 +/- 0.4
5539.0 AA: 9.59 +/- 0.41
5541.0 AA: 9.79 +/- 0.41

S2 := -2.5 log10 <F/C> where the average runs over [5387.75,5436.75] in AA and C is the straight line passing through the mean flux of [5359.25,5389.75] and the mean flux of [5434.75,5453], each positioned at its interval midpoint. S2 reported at 0.04 mag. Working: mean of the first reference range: 8.11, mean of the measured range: 7.8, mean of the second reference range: 8.15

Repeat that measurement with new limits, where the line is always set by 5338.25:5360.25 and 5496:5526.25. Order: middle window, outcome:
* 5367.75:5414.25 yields 0.049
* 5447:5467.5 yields 0.037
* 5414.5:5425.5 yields -0.082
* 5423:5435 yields 0.061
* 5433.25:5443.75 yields -0.024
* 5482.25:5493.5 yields -0.028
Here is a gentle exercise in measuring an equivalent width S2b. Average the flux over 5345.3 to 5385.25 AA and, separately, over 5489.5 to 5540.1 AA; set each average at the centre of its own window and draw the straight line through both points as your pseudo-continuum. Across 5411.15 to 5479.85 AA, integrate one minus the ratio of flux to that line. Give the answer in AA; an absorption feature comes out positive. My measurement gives 1.1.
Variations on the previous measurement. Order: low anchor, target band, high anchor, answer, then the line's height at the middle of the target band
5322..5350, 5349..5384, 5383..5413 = -4.4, 7.27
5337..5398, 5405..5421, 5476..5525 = 0.4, 8.11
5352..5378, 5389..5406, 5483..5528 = 1.7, 8.25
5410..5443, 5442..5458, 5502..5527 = 1.3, 8.33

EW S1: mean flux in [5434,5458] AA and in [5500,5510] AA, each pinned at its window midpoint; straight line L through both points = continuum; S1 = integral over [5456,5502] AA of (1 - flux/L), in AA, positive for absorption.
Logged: -1.5 AA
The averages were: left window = 7.95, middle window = 8.5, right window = 8.44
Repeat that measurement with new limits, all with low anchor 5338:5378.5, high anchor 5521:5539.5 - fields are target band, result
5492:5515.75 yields 1.0 AA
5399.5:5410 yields 1.5 AA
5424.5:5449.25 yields 1.1 AA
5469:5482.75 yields 0.2 AA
